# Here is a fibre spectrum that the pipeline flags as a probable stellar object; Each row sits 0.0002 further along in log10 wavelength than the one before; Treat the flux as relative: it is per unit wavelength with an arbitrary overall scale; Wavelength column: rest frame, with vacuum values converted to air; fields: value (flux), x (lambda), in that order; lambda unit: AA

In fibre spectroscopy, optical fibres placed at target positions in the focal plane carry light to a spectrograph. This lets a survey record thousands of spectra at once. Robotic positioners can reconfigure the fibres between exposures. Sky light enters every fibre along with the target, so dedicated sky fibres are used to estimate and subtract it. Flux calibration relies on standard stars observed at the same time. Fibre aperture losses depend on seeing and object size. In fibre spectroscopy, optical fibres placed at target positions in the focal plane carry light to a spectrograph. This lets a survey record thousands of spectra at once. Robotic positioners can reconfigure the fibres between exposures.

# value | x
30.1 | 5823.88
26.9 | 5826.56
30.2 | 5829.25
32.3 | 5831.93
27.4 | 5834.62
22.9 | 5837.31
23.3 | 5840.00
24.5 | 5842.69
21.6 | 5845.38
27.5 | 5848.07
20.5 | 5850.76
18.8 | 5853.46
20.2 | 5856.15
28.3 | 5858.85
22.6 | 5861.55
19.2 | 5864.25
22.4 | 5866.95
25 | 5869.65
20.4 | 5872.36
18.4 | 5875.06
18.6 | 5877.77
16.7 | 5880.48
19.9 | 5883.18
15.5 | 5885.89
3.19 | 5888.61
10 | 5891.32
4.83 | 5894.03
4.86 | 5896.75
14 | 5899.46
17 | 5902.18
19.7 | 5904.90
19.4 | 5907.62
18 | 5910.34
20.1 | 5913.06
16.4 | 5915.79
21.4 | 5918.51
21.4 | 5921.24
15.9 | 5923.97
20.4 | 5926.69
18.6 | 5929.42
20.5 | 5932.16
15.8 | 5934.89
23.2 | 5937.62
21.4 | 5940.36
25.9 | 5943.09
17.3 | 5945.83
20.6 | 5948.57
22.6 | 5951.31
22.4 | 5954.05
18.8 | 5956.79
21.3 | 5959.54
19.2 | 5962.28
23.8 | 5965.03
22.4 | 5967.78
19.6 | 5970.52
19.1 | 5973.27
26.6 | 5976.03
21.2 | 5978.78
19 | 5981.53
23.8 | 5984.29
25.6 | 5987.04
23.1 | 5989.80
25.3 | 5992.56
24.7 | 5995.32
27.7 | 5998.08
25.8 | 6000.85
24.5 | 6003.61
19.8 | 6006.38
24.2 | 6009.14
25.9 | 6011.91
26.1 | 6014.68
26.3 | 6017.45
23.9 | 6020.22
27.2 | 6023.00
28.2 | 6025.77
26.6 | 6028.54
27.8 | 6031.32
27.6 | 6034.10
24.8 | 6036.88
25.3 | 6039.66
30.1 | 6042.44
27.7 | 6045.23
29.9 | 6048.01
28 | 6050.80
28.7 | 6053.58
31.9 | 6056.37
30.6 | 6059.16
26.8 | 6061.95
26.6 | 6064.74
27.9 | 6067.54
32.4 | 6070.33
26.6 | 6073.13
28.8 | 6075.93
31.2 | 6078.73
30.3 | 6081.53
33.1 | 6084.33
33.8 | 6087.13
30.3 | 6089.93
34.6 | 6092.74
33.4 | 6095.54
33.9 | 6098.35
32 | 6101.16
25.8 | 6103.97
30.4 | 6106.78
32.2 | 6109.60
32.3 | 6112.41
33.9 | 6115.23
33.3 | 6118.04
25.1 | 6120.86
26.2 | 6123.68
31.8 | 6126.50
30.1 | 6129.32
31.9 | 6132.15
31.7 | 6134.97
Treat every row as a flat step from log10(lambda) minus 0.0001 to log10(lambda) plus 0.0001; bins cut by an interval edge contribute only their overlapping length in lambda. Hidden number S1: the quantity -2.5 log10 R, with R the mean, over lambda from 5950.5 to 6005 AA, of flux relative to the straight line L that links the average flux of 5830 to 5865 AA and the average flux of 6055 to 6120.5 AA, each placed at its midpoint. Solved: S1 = 0.21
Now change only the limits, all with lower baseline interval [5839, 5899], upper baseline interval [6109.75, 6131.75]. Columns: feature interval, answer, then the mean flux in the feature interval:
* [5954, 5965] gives 0.11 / 20.6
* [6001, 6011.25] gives 0.07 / 23.4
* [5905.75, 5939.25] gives 0.09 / 19.3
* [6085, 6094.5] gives -0.14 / 33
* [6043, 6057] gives -0.08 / 29.1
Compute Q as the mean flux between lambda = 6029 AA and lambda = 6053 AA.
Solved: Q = 27.6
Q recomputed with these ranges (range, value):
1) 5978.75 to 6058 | 26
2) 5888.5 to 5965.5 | 18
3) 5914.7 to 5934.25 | 19.1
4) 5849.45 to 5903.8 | 17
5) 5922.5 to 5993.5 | 21.3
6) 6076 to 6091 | 31.5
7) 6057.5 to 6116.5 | 30.8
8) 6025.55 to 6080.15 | 28.4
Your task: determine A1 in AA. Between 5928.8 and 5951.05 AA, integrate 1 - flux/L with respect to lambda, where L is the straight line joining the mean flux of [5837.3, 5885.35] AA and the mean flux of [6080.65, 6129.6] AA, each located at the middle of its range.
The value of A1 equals 3.7 AA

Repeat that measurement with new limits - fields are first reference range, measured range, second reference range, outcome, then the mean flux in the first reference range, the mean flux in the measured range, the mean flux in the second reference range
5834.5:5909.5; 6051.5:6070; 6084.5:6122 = 0.2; 18.6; 28.9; 31.7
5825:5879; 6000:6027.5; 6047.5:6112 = 3.2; 23.6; 25.2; 30.4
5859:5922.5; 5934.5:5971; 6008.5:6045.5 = 0.3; 17.1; 21.2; 26.6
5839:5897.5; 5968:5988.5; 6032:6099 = 2.2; 18.6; 22.2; 29.7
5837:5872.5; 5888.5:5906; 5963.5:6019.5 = 9.2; 22.7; 10.9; 23.7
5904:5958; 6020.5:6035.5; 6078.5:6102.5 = 0.2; 20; 27.2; 32.6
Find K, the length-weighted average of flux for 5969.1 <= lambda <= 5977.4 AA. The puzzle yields 21.8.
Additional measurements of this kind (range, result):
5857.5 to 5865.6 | 23.4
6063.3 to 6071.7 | 28.9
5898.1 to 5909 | 17.5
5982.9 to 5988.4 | 24.7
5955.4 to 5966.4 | 20.8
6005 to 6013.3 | 23.3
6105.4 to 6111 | 31.3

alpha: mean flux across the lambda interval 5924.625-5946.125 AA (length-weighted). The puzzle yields 20.4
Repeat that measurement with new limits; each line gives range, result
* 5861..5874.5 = 21.7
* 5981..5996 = 23.8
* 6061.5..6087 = 29.6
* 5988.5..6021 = 24.8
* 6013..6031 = 26.5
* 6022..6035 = 27.5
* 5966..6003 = 23.4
